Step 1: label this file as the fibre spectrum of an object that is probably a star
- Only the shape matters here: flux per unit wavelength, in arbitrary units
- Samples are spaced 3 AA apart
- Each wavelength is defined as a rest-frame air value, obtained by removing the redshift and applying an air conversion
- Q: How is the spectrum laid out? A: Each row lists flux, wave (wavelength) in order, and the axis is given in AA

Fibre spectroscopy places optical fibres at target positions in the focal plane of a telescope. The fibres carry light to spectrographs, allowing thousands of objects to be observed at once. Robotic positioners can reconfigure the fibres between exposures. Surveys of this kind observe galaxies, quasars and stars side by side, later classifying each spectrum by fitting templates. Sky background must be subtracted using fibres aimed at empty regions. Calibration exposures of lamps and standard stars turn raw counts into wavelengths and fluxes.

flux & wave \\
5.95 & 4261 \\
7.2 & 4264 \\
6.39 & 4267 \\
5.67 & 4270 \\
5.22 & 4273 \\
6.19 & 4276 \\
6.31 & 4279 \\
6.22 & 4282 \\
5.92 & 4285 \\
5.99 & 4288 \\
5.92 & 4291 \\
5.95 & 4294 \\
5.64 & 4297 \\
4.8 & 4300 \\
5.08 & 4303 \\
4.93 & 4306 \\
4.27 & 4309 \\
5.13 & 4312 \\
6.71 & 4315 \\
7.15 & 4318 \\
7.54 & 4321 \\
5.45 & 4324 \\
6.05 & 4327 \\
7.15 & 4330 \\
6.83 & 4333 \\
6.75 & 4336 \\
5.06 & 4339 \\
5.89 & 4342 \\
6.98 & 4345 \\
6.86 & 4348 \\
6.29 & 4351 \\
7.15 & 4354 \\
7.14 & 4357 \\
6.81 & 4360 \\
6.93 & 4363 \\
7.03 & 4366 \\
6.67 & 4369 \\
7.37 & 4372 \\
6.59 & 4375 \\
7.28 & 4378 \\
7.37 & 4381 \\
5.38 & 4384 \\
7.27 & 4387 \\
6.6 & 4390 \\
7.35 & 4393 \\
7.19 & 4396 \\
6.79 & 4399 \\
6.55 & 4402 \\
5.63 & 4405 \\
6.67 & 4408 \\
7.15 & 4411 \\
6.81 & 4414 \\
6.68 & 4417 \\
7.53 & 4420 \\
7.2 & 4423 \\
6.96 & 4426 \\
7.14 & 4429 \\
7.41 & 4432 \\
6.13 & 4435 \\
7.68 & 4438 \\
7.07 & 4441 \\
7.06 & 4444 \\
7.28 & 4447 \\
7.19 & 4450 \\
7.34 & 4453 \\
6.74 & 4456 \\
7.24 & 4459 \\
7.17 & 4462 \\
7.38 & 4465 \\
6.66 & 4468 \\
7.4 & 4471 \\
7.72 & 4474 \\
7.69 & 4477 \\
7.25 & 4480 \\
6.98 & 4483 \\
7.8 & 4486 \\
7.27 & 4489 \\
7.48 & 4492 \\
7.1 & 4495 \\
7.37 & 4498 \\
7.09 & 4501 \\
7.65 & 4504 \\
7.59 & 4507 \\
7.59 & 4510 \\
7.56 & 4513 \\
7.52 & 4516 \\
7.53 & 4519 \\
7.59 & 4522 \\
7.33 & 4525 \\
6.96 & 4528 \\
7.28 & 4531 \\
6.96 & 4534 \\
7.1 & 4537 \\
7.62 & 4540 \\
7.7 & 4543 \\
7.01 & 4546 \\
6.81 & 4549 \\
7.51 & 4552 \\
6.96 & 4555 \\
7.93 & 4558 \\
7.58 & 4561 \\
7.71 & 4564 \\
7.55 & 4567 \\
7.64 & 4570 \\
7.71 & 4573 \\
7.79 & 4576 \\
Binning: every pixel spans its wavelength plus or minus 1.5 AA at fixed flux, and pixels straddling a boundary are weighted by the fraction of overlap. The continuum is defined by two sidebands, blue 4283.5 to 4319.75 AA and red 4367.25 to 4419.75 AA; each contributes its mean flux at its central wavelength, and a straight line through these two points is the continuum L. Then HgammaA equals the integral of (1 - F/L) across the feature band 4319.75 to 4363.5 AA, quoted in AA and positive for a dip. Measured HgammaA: -3.1 AA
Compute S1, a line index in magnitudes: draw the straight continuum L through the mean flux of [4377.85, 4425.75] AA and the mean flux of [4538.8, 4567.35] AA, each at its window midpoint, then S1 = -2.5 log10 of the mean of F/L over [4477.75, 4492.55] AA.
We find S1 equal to -0.030 mag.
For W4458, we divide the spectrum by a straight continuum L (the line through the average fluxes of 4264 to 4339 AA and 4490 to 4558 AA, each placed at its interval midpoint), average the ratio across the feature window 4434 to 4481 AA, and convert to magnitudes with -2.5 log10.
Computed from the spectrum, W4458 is -0.04 mag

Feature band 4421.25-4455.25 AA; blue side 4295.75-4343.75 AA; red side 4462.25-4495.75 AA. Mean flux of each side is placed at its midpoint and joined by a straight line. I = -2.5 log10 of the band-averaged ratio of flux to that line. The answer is -0.02 mag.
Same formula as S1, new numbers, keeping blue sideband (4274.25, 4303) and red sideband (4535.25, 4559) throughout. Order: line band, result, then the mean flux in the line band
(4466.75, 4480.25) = -0.072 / 7.37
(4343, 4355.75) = -0.102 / 6.79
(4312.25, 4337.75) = -0.098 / 6.61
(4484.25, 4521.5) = -0.060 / 7.46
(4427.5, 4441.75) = -0.066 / 7.09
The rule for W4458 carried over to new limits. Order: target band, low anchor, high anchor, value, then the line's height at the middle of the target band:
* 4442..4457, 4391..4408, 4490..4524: -0.01 mag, 7.05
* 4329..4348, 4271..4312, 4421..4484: -0.07 mag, 6.03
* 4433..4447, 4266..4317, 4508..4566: -0.05 mag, 6.71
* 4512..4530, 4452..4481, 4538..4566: -0.01 mag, 7.36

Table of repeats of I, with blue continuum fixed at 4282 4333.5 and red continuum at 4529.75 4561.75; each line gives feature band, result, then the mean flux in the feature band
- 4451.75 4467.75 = -0.05 mag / 7.13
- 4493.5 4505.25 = -0.04 mag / 7.3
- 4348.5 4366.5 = -0.11 mag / 6.88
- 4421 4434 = -0.09 mag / 7.15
